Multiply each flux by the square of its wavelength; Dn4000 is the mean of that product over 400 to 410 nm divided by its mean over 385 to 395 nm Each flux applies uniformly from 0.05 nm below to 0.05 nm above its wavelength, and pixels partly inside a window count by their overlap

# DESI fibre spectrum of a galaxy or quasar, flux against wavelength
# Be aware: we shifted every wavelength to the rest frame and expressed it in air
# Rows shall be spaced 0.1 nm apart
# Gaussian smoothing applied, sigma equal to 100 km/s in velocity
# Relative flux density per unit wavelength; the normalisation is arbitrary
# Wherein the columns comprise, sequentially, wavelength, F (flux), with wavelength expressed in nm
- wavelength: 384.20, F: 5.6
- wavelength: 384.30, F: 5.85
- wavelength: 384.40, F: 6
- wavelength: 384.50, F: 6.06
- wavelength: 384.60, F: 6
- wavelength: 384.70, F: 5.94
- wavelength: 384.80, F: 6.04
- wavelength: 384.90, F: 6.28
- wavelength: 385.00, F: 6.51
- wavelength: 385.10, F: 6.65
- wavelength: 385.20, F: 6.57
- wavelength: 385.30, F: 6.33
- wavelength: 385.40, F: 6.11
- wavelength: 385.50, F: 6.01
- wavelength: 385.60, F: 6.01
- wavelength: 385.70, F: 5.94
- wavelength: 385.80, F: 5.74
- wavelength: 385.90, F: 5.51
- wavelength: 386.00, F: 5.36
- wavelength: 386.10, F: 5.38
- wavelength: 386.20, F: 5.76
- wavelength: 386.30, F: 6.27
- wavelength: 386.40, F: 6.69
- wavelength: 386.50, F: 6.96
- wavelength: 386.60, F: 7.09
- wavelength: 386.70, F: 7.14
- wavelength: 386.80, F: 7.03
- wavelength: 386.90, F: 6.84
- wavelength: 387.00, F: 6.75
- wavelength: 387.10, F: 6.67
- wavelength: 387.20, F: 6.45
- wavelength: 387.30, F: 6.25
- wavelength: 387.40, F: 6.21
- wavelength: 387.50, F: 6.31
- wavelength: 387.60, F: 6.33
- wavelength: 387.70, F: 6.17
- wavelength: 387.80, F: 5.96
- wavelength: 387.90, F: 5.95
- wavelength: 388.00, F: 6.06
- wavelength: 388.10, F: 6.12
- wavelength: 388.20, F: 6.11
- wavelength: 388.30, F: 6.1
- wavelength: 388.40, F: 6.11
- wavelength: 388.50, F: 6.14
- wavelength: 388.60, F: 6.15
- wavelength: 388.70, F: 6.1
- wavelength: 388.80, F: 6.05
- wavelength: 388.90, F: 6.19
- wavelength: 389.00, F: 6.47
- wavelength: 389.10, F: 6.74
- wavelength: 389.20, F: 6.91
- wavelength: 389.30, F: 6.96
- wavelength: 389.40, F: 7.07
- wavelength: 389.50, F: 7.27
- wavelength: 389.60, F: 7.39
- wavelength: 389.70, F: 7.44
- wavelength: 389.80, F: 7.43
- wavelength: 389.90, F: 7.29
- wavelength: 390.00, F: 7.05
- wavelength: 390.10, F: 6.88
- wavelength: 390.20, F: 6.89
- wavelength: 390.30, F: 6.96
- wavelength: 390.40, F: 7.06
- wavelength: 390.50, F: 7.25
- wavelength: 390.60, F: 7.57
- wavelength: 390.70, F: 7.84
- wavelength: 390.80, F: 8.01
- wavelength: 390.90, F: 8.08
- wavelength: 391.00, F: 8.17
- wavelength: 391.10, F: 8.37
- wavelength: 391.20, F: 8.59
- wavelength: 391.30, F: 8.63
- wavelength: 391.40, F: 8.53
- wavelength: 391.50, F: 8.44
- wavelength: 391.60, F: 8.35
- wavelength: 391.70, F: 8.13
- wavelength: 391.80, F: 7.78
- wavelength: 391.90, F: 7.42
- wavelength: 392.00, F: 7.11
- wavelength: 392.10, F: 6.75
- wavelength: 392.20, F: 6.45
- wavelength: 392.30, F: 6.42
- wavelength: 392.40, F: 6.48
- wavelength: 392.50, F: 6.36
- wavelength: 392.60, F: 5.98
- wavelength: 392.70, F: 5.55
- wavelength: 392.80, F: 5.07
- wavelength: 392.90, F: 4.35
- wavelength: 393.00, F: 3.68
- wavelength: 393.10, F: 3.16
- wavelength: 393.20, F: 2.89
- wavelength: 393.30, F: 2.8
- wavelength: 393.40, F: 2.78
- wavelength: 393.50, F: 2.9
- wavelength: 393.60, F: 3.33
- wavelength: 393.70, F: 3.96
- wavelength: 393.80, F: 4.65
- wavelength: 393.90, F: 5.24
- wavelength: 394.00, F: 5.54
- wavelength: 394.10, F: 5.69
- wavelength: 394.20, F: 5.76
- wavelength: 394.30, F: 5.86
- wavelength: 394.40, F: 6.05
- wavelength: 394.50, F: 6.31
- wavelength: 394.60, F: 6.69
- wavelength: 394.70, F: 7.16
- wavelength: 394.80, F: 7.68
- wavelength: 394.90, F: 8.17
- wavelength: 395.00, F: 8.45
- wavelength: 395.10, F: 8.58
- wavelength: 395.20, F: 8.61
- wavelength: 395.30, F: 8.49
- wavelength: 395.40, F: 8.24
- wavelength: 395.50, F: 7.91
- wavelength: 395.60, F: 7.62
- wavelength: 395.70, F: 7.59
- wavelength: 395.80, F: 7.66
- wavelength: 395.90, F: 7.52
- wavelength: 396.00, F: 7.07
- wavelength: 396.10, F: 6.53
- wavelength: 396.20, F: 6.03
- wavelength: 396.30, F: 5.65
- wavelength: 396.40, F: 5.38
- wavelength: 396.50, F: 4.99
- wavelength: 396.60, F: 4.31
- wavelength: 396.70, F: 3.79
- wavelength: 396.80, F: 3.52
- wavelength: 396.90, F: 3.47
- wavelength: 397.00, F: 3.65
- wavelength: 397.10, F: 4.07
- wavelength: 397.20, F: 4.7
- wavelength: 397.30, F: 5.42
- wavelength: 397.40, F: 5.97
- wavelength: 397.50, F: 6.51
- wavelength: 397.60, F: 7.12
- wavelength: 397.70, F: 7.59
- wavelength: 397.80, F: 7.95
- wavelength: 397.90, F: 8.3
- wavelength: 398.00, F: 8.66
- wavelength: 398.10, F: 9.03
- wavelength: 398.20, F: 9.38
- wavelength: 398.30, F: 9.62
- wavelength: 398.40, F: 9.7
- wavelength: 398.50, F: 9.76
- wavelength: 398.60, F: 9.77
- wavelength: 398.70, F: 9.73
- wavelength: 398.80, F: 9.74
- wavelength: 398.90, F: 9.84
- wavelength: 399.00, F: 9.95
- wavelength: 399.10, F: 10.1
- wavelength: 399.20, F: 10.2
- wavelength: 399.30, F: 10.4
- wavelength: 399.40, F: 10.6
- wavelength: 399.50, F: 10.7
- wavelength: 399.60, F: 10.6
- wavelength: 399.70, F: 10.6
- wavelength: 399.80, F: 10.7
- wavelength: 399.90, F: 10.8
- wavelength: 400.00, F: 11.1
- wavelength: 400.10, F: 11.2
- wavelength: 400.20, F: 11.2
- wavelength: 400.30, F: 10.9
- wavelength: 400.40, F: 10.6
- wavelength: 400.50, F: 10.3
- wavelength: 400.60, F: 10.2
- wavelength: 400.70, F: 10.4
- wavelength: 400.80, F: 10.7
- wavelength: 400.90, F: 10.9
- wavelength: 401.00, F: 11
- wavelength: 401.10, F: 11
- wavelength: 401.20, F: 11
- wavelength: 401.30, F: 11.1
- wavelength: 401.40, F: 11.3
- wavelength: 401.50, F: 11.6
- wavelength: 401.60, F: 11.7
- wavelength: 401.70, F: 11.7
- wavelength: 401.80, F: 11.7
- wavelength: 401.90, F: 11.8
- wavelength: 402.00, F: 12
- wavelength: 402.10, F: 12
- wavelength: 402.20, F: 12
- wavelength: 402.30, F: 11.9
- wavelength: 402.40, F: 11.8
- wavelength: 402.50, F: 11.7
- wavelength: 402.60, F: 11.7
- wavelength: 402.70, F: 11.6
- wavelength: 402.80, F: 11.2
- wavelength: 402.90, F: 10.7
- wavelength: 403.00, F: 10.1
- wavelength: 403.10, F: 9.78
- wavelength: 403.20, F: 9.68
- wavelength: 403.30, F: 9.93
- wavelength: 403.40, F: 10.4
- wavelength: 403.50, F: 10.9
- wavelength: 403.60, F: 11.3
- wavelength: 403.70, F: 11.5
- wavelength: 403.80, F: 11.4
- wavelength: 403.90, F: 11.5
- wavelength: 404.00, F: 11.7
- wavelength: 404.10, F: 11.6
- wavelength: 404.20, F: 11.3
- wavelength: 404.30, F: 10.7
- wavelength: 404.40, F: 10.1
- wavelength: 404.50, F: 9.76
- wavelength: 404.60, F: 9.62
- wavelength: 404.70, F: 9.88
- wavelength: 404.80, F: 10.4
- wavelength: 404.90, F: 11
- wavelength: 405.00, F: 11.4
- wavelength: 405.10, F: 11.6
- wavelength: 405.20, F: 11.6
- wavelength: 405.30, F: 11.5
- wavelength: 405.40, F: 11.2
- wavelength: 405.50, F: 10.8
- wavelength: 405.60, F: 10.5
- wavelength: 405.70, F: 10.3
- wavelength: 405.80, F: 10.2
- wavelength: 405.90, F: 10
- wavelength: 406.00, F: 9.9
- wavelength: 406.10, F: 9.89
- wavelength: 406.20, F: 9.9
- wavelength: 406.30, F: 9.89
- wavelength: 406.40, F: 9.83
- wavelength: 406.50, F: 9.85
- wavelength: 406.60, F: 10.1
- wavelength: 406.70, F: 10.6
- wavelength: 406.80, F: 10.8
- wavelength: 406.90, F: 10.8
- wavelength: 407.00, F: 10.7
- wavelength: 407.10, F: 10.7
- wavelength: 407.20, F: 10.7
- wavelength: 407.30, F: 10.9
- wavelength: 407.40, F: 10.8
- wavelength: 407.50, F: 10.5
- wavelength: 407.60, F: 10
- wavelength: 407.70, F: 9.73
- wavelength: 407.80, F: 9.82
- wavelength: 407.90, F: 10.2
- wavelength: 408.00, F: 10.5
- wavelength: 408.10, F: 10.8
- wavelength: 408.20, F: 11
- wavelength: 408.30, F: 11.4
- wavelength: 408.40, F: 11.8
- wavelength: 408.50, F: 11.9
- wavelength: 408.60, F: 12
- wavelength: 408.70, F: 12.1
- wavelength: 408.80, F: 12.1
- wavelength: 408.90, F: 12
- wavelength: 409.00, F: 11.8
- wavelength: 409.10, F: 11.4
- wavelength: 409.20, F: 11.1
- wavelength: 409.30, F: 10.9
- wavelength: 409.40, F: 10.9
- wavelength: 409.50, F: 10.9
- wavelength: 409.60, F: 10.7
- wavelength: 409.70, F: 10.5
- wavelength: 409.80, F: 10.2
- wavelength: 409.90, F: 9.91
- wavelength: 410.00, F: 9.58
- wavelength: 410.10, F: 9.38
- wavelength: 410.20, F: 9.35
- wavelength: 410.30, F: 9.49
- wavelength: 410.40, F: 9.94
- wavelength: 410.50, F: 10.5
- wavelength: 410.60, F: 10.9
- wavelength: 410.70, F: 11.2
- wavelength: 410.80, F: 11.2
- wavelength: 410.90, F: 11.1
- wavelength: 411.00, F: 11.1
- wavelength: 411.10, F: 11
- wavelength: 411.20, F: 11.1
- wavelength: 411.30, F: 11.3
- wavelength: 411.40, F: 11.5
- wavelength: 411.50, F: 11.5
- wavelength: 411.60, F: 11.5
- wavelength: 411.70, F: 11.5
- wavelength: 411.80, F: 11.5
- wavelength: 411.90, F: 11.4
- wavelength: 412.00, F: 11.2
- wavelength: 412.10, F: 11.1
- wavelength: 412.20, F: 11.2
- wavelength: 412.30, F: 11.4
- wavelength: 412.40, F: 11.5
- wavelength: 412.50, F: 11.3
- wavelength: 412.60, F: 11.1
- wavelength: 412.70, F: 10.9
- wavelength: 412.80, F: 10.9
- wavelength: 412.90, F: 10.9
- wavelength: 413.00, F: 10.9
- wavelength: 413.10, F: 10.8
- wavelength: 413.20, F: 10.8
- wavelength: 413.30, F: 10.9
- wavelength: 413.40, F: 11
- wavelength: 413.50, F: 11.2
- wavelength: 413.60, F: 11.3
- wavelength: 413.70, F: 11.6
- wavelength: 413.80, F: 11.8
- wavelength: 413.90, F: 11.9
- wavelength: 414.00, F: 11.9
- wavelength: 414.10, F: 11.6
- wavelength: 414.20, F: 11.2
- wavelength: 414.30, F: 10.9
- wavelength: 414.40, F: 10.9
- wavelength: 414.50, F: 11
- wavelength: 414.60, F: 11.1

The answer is 1.84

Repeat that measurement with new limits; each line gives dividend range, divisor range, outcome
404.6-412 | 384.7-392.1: 1.75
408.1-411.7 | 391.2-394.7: 2.06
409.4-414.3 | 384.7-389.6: 1.96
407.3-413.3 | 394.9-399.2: 1.58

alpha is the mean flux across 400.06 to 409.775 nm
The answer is 10.9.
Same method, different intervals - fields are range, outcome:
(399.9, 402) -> 11.1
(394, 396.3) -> 7.19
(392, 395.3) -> 5.67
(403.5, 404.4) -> 11.3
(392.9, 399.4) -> 6.71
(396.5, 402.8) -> 9.53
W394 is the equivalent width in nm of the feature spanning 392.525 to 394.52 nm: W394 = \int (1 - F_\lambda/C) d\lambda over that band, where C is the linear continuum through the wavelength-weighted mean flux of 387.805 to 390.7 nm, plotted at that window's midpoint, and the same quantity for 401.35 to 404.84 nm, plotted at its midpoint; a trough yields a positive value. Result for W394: 0.865 nm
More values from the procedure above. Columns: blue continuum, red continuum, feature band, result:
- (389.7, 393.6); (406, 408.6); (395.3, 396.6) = 0.14 nm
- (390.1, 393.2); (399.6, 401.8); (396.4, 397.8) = 0.64 nm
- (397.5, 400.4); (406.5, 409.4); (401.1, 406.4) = -0.28 nm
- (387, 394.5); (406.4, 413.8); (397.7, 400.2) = -0.49 nm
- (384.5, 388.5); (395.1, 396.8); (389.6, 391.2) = -0.27 nm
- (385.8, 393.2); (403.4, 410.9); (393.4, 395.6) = 0.41 nm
